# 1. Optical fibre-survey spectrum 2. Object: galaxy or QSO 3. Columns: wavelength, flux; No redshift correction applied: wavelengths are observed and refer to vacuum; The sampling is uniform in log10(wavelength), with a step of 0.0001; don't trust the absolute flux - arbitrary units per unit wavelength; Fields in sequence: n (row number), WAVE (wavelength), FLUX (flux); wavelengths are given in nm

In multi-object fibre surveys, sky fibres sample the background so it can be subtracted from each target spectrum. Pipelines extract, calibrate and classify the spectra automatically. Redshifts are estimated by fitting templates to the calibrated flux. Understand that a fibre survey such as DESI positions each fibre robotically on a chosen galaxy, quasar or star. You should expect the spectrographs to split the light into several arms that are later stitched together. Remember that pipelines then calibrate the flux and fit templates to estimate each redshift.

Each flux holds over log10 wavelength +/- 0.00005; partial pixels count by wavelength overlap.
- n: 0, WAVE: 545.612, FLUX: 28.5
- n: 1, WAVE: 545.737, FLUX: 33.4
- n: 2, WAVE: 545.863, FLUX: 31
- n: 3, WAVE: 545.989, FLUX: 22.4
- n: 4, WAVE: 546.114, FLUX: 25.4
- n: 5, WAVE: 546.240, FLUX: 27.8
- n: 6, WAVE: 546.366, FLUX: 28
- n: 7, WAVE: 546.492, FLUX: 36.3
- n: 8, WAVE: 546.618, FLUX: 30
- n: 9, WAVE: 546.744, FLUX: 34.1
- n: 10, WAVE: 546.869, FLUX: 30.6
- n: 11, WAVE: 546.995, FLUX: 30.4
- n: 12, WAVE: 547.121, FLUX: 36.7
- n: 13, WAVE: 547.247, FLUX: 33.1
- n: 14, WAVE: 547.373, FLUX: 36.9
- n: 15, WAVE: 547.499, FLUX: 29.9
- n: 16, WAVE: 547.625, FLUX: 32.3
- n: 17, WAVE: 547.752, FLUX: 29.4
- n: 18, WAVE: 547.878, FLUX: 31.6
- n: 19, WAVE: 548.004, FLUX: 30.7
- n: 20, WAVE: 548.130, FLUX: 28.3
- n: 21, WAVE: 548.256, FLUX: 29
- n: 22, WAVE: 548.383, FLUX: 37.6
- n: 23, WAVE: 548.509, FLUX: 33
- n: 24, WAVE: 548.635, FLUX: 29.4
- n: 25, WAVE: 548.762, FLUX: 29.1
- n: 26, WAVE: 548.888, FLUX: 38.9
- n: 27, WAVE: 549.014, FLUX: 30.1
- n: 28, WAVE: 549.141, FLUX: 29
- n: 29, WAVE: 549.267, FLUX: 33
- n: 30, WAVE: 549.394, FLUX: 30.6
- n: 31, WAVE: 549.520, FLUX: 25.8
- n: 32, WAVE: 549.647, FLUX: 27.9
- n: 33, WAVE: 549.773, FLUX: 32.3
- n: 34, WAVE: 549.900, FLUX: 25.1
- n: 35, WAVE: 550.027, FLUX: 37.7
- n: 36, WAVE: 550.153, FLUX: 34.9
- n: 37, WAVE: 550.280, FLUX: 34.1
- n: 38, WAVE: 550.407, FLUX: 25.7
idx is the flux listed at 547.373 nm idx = 36.9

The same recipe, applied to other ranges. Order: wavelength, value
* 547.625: 32.3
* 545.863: 31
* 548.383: 37.6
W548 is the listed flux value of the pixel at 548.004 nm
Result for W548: 30.7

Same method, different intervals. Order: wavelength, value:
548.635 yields 29.4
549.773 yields 32.3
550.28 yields 34.1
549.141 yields 29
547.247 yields 33.1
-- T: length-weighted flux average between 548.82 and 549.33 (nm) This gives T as 32.8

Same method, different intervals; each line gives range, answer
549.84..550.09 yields 31.5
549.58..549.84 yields 30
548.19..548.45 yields 33.2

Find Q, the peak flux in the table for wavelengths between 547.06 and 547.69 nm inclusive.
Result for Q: 36.9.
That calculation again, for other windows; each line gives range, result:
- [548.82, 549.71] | 38.9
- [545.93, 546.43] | 28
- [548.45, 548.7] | 33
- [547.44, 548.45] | 37.6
